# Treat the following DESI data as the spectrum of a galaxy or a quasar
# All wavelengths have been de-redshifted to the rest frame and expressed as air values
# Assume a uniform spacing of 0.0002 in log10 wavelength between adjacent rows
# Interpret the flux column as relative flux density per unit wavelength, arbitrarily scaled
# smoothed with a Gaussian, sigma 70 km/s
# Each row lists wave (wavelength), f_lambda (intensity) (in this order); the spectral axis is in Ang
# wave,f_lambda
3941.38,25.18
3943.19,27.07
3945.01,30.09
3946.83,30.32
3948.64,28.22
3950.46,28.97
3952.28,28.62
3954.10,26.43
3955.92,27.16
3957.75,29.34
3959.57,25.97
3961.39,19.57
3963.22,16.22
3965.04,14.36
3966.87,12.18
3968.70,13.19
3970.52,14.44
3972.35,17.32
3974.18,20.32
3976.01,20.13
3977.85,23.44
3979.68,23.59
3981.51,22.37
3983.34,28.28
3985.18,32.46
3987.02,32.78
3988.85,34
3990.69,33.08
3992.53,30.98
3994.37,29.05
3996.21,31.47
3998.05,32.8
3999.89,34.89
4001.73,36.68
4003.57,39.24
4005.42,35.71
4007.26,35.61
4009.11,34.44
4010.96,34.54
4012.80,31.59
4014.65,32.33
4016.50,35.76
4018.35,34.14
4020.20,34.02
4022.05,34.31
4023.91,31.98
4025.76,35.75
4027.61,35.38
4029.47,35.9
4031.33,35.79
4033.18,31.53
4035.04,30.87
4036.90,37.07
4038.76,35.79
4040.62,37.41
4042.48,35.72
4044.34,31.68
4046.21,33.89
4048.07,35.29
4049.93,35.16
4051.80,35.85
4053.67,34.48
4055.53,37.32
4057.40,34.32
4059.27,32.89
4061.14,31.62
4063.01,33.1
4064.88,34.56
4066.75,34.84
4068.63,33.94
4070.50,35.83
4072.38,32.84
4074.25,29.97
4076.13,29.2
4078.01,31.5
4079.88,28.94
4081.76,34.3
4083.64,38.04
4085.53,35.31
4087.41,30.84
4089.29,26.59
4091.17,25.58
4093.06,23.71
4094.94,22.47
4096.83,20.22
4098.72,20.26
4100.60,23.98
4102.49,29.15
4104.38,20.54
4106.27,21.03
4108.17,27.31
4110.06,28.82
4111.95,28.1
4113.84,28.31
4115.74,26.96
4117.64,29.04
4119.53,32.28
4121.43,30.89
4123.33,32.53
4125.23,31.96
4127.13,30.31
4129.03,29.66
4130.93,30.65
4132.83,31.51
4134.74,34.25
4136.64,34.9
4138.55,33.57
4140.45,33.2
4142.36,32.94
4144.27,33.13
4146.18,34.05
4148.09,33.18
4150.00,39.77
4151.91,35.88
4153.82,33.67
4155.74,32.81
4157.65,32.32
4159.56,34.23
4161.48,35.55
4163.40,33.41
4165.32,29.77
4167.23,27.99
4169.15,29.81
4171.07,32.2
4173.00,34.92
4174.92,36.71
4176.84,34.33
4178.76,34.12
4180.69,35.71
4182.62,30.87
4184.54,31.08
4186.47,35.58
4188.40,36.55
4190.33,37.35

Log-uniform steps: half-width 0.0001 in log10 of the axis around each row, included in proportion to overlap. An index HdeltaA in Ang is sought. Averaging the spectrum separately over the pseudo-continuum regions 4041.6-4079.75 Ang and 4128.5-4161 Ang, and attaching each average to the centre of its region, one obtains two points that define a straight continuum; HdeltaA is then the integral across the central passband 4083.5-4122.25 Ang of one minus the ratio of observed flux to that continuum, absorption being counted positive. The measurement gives 7.8 Ang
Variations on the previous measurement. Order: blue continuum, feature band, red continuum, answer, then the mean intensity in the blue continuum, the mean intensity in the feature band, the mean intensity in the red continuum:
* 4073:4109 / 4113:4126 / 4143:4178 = -0.2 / 27.4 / 30.3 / 33.5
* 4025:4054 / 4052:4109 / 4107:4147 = 5.6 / 34.8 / 29.9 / 31.1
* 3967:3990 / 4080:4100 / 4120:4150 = 1.5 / 23.2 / 27.7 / 32.7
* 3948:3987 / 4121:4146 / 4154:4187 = -1.0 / 22.7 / 32.4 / 33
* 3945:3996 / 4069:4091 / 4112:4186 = -1.8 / 24.7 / 31.9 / 32.6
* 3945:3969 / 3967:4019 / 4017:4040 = 0.4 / 23.6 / 29.2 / 34.4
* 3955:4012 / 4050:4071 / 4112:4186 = -3.4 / 27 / 34.4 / 32.6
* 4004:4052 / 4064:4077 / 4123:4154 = 0.4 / 34.5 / 33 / 33.3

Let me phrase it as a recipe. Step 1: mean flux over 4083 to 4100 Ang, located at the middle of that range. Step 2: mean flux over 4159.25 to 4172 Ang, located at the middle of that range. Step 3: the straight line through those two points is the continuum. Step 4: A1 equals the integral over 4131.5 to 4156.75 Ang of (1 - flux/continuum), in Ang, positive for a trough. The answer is -3.11 Ang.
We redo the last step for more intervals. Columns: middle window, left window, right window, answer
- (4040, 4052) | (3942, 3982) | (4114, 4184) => -3.39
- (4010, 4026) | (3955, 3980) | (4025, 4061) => -2.14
